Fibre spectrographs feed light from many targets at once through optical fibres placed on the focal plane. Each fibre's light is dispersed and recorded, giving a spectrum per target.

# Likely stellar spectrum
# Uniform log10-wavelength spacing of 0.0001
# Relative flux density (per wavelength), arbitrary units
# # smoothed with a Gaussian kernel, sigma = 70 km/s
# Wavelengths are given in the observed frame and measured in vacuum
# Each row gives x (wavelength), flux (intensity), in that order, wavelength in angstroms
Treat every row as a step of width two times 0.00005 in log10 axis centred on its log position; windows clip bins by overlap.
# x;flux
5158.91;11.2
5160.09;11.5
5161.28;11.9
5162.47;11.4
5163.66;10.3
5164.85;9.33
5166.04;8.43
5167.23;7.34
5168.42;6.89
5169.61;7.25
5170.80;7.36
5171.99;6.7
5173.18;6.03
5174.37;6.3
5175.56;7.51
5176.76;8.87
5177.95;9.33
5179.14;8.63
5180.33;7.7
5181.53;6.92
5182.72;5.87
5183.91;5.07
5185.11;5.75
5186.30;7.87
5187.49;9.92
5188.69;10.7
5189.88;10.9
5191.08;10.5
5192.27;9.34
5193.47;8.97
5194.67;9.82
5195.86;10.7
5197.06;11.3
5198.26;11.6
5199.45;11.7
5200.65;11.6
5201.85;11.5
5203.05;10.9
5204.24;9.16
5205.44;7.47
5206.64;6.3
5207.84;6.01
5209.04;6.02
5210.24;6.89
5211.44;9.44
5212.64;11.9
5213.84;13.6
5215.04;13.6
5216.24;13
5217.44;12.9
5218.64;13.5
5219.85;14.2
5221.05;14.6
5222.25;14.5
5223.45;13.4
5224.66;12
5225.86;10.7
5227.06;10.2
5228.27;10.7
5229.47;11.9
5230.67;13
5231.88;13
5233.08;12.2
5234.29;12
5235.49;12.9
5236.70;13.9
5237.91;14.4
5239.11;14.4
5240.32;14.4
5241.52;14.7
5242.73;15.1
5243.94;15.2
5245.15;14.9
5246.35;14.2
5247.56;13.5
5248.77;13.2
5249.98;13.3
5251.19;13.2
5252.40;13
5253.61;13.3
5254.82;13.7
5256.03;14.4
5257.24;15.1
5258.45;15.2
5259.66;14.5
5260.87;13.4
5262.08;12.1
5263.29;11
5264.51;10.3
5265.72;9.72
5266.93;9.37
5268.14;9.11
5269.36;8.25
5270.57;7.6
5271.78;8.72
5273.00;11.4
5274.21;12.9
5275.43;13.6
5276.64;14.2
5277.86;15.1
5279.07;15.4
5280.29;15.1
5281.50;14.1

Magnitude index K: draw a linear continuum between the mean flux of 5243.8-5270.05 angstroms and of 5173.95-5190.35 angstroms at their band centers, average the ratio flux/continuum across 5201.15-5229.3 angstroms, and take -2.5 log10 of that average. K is -0.09 mag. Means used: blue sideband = 7.95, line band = 11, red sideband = 12.7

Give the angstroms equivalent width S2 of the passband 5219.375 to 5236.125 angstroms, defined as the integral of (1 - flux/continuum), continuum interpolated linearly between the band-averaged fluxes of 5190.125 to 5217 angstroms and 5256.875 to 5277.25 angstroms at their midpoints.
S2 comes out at -3.0 angstroms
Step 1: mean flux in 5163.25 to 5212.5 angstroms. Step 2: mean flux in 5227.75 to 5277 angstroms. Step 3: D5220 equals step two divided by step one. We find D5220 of 1.5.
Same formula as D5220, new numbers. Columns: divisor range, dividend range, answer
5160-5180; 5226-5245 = 1.56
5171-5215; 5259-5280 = 1.31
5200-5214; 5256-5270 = 1.29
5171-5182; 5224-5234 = 1.55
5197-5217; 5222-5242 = 1.27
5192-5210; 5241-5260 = 1.50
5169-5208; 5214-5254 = 1.53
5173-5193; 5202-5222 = 1.32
